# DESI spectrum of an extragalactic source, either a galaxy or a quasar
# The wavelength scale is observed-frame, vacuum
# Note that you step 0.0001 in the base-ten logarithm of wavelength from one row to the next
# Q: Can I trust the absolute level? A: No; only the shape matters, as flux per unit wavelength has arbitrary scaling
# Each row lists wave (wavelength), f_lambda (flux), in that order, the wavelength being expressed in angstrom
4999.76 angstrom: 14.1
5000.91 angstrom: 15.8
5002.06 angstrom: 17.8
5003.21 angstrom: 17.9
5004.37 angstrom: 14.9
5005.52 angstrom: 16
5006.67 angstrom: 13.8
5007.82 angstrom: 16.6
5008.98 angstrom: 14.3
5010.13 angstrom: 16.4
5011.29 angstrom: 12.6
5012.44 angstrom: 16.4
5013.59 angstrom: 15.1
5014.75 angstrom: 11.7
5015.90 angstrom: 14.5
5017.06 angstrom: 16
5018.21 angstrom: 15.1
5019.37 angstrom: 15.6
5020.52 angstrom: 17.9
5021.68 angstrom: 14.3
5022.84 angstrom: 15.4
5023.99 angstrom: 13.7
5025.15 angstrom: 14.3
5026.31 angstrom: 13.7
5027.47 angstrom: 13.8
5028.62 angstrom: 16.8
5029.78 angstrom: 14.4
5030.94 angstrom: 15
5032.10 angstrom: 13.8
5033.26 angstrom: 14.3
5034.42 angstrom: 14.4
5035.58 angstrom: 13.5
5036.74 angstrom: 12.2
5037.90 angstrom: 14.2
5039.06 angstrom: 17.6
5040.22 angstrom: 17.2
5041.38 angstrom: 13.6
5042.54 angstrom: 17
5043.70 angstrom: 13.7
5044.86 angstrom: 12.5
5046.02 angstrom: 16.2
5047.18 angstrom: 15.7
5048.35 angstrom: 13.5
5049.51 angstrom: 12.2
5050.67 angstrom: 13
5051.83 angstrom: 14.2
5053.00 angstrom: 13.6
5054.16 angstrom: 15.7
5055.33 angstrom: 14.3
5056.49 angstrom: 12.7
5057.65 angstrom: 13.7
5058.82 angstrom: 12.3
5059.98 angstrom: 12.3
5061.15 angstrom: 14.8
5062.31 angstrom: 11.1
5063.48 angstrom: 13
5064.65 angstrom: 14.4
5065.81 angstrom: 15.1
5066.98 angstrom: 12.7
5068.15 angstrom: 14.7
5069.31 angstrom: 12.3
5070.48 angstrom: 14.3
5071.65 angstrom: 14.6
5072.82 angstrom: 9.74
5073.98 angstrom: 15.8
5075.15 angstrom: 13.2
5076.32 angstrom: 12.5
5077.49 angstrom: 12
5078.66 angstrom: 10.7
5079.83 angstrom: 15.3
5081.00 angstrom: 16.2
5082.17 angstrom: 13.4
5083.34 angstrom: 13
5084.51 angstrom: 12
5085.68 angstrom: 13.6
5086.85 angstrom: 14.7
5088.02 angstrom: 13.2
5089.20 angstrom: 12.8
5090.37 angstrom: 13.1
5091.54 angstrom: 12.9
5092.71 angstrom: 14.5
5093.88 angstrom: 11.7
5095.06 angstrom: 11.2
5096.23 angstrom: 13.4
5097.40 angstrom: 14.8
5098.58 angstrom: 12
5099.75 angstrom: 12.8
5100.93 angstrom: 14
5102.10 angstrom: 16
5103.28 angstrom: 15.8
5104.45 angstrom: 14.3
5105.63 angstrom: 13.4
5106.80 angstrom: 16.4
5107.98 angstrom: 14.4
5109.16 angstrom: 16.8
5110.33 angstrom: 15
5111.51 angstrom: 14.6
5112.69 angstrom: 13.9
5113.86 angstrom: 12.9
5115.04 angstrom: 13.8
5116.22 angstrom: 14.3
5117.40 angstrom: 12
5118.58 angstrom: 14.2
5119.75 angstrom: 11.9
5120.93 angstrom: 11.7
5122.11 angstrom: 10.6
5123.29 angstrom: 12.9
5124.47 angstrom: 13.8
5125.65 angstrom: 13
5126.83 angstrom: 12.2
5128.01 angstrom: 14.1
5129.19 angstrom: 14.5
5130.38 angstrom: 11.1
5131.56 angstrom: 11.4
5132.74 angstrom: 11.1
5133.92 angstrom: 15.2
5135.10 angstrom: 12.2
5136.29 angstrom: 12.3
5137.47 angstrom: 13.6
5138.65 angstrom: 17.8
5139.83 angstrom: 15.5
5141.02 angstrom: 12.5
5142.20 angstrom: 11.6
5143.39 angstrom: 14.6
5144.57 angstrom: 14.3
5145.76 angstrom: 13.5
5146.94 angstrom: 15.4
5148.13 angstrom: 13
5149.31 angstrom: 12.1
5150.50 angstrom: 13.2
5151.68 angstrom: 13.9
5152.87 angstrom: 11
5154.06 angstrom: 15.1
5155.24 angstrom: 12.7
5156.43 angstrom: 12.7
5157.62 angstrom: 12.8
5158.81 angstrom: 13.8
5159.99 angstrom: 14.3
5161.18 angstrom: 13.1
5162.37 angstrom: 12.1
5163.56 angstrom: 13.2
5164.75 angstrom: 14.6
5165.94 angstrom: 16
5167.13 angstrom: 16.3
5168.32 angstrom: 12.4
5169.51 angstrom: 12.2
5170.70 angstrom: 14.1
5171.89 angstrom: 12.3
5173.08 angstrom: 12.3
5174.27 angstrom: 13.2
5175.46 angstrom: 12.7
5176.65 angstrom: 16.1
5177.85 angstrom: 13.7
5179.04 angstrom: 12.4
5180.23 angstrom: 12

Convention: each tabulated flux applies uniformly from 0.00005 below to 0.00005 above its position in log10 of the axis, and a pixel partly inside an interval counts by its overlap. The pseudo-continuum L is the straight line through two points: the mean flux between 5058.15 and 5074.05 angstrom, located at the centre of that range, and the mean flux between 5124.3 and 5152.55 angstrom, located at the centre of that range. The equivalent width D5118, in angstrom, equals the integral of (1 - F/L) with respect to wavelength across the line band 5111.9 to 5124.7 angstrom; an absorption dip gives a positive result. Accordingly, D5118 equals 0.4 angstrom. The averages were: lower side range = 13.3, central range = 12.9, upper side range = 13.4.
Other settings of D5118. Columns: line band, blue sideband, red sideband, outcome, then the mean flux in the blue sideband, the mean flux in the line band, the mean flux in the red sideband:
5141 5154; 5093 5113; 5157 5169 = 0.6 angstrom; 14.2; 13.3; 13.8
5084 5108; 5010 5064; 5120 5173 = 0.2 angstrom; 14.3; 13.7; 13.3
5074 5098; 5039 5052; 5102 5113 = 2.6 angstrom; 14.6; 13.3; 15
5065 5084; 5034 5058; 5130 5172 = 0.8 angstrom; 14.3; 13.5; 13.4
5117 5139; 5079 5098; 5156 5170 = 1.1 angstrom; 13.4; 12.9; 13.6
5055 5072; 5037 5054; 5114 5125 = 0.8 angstrom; 14.6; 13.5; 12.8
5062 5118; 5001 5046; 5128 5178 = 2.2 angstrom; 15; 13.6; 13.5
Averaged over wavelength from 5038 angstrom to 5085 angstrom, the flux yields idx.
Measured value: 13.8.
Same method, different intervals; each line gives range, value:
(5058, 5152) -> 13.5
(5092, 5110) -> 14.1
